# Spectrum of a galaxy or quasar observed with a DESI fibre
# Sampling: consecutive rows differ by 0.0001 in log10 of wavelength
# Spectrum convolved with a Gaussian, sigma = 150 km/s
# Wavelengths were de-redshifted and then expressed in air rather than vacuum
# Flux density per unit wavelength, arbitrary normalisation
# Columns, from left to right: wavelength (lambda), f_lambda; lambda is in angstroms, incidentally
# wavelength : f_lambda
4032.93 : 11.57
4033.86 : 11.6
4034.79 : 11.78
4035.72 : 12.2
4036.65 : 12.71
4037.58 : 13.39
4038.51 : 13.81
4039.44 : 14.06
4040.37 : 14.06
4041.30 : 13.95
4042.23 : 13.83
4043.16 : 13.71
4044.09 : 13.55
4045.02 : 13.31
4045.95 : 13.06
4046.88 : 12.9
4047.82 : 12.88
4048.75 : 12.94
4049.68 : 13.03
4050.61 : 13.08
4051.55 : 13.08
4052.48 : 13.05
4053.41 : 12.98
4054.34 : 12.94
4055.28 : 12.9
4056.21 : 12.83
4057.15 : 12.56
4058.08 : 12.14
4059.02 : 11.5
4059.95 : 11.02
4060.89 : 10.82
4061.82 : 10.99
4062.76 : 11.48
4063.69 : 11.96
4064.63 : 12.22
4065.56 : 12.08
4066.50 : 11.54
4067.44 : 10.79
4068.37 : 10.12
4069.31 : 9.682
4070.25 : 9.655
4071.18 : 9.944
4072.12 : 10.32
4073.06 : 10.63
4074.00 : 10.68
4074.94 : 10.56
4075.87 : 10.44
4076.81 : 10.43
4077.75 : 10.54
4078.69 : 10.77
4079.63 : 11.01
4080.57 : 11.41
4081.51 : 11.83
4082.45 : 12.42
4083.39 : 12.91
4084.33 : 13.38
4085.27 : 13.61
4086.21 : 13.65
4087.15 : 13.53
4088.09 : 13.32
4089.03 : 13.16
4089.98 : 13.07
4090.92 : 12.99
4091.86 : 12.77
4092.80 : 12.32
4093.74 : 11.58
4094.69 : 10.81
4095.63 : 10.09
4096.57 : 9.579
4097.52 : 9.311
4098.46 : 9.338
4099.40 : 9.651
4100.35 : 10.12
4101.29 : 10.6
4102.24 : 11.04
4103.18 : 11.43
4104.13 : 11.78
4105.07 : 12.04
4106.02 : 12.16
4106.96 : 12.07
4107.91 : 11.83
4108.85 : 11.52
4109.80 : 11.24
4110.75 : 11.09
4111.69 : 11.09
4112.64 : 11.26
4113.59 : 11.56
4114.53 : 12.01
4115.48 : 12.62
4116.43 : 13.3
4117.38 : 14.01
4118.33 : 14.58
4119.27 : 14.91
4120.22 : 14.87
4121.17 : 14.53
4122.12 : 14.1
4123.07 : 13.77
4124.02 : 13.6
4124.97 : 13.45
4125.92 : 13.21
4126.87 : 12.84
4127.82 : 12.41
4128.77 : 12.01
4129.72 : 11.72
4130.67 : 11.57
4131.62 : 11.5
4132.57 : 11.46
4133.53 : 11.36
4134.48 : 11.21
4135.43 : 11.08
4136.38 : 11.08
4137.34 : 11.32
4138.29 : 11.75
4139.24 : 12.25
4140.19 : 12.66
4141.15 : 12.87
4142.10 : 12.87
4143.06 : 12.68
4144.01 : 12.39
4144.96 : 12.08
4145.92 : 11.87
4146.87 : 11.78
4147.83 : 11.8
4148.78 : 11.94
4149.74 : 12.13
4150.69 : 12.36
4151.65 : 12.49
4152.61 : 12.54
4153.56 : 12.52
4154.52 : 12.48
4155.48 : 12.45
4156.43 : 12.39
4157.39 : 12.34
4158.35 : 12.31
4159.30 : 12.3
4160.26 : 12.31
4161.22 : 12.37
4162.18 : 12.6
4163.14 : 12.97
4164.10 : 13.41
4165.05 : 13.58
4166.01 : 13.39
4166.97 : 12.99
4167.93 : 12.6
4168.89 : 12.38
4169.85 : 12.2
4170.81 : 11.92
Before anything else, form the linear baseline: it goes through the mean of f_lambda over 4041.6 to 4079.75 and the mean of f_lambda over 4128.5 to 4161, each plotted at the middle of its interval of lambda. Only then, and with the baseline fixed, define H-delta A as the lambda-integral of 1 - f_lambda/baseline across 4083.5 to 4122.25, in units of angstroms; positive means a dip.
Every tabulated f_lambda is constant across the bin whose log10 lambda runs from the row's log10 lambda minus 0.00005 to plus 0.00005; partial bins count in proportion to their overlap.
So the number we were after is -0.63 angstroms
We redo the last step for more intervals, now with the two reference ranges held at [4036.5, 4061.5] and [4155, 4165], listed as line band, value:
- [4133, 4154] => 1.0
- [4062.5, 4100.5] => 4.4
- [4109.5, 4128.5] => -0.4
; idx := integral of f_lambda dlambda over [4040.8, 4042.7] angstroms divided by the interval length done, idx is 13.9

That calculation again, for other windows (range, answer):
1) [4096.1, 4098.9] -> 9.41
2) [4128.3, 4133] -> 11.7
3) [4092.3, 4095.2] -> 11.6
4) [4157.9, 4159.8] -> 12.3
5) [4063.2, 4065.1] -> 12.1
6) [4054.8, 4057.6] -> 12.7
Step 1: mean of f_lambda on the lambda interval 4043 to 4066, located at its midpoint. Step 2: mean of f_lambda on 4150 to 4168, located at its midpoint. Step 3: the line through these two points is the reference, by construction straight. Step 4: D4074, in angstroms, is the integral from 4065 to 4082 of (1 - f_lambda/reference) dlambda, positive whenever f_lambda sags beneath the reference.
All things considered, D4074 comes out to 2.5 angstroms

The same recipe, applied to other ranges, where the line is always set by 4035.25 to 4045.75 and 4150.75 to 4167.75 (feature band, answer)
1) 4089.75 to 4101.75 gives 2.0 angstroms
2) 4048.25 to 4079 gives 4.2 angstroms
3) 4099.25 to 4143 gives 2.4 angstroms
